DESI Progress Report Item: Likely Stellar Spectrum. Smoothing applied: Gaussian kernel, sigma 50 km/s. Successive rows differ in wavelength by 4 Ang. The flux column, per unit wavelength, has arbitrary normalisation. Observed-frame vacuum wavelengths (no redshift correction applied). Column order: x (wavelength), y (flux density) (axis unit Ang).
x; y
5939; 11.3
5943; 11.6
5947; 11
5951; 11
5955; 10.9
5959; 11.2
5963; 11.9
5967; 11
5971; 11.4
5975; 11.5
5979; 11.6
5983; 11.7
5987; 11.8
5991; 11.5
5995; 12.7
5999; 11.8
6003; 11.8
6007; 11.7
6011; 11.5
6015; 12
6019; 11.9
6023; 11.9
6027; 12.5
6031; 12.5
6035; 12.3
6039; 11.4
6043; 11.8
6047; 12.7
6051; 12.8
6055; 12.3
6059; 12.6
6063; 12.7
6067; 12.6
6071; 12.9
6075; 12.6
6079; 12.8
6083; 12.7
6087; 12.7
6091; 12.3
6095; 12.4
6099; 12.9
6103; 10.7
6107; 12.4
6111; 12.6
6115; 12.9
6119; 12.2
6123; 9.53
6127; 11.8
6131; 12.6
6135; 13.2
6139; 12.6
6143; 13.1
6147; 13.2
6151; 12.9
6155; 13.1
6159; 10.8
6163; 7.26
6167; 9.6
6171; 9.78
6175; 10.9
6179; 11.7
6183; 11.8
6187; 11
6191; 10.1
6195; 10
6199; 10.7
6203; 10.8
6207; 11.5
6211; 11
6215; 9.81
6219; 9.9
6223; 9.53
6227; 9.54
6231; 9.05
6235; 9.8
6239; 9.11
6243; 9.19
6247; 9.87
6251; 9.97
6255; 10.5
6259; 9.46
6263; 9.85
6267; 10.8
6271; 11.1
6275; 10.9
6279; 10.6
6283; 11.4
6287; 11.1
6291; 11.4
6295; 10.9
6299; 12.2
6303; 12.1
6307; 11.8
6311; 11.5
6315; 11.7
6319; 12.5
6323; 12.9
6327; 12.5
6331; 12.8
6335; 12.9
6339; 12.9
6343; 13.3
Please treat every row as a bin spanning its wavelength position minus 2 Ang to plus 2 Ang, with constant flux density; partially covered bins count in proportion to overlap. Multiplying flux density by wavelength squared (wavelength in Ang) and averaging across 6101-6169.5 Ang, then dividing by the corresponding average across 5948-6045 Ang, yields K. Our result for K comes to 1.1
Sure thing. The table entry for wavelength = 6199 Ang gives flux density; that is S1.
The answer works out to 10.7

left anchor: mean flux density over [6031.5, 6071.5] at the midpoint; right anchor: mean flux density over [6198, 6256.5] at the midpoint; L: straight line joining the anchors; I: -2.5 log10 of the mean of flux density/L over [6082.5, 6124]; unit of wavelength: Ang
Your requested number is -0.043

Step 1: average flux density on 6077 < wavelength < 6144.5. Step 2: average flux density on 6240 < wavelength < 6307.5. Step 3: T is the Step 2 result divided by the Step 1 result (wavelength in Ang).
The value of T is 0.9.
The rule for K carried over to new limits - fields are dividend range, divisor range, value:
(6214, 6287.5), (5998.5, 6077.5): 0.88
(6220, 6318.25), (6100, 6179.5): 0.95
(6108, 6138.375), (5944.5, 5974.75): 1.14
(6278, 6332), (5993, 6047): 1.08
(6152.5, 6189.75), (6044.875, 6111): 0.88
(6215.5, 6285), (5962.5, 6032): 0.92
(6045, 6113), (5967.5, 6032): 1.09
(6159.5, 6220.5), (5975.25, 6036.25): 0.93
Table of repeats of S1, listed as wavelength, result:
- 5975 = 11.5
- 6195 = 10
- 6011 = 11.5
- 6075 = 12.6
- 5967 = 11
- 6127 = 11.8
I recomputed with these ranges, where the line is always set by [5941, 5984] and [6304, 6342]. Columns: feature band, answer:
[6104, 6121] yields -0.06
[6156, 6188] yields 0.15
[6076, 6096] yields -0.08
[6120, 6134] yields 0.03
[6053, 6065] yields -0.08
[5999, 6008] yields -0.03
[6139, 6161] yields -0.06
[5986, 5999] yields -0.05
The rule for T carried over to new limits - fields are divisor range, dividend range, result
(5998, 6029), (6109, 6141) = 1.02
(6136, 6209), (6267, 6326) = 1.03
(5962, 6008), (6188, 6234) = 0.87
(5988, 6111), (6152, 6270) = 0.84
